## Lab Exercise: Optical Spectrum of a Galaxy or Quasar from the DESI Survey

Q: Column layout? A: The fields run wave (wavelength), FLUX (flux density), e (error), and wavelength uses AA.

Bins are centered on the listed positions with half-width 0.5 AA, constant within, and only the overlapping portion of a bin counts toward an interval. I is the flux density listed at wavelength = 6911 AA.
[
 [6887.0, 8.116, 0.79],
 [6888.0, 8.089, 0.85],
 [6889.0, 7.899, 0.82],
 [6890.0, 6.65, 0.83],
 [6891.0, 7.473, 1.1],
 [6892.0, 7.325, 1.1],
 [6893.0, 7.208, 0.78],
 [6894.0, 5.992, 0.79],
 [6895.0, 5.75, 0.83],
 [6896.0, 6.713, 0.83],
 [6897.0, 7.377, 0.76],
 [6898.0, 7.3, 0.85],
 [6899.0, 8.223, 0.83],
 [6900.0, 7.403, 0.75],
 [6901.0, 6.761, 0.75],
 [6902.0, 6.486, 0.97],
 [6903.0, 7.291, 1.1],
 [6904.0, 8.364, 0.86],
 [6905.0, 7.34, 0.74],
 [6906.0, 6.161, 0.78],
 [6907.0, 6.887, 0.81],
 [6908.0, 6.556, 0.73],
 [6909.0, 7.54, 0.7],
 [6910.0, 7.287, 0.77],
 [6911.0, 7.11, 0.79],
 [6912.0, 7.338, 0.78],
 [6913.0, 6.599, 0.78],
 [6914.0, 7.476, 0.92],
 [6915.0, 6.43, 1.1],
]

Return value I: 7.11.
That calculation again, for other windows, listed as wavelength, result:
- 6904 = 8.364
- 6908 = 6.556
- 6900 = 7.403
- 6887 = 8.116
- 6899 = 8.223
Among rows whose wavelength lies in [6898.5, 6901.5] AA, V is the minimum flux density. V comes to 6.761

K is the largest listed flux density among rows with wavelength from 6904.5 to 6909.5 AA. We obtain 7.54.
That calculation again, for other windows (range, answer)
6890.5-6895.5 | 7.473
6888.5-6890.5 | 7.899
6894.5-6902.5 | 8.223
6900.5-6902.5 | 6.761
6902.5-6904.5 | 8.364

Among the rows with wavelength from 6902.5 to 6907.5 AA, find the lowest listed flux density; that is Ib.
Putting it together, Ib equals 6.161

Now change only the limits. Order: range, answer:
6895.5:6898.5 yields 6.713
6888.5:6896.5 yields 5.75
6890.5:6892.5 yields 7.325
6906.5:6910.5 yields 6.556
